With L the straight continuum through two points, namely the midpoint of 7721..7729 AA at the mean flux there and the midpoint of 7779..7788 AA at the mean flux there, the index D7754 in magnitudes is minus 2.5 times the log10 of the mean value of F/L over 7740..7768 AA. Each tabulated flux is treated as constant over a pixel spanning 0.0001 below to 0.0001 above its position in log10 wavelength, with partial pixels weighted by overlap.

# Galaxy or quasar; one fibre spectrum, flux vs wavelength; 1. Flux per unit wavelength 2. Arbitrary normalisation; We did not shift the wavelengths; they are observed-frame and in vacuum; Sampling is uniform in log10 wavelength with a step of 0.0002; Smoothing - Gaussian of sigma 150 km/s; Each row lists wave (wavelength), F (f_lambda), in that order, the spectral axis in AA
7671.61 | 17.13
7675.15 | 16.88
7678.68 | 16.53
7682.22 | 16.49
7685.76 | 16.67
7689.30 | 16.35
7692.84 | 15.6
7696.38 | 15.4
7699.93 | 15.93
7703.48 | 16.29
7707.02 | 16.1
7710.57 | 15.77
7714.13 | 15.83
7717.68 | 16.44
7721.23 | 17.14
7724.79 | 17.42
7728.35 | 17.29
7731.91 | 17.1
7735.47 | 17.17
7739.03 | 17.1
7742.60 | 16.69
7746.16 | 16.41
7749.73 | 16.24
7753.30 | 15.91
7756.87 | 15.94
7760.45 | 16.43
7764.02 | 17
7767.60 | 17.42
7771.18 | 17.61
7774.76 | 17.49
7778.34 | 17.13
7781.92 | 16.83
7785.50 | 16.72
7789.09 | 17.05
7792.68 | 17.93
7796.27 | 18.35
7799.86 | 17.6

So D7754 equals 0.04 mag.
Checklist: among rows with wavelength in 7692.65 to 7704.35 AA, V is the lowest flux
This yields 15.4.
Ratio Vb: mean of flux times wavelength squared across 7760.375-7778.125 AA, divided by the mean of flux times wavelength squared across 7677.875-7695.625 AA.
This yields 1.1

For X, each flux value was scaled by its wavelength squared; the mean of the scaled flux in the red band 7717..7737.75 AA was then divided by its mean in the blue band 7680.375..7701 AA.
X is 1.08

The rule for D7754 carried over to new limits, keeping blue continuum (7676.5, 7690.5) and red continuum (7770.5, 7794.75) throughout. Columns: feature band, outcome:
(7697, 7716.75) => 0.05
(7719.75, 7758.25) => 0.01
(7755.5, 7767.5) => 0.03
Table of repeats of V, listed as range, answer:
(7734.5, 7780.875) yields 15.91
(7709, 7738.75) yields 15.77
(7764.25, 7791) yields 16.72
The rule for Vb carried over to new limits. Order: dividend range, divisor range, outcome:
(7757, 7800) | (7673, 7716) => 1.09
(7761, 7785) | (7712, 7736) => 1.03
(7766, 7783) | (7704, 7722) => 1.08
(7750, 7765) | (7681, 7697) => 1.03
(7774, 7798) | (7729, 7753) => 1.05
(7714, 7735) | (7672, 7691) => 1.03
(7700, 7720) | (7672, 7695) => 0.99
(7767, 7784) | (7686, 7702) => 1.11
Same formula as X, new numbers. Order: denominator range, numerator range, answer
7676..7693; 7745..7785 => 1.04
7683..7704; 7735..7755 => 1.05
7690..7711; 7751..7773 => 1.07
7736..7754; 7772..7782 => 1.05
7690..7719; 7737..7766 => 1.05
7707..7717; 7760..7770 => 1.09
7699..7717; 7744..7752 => 1.03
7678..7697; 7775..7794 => 1.09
